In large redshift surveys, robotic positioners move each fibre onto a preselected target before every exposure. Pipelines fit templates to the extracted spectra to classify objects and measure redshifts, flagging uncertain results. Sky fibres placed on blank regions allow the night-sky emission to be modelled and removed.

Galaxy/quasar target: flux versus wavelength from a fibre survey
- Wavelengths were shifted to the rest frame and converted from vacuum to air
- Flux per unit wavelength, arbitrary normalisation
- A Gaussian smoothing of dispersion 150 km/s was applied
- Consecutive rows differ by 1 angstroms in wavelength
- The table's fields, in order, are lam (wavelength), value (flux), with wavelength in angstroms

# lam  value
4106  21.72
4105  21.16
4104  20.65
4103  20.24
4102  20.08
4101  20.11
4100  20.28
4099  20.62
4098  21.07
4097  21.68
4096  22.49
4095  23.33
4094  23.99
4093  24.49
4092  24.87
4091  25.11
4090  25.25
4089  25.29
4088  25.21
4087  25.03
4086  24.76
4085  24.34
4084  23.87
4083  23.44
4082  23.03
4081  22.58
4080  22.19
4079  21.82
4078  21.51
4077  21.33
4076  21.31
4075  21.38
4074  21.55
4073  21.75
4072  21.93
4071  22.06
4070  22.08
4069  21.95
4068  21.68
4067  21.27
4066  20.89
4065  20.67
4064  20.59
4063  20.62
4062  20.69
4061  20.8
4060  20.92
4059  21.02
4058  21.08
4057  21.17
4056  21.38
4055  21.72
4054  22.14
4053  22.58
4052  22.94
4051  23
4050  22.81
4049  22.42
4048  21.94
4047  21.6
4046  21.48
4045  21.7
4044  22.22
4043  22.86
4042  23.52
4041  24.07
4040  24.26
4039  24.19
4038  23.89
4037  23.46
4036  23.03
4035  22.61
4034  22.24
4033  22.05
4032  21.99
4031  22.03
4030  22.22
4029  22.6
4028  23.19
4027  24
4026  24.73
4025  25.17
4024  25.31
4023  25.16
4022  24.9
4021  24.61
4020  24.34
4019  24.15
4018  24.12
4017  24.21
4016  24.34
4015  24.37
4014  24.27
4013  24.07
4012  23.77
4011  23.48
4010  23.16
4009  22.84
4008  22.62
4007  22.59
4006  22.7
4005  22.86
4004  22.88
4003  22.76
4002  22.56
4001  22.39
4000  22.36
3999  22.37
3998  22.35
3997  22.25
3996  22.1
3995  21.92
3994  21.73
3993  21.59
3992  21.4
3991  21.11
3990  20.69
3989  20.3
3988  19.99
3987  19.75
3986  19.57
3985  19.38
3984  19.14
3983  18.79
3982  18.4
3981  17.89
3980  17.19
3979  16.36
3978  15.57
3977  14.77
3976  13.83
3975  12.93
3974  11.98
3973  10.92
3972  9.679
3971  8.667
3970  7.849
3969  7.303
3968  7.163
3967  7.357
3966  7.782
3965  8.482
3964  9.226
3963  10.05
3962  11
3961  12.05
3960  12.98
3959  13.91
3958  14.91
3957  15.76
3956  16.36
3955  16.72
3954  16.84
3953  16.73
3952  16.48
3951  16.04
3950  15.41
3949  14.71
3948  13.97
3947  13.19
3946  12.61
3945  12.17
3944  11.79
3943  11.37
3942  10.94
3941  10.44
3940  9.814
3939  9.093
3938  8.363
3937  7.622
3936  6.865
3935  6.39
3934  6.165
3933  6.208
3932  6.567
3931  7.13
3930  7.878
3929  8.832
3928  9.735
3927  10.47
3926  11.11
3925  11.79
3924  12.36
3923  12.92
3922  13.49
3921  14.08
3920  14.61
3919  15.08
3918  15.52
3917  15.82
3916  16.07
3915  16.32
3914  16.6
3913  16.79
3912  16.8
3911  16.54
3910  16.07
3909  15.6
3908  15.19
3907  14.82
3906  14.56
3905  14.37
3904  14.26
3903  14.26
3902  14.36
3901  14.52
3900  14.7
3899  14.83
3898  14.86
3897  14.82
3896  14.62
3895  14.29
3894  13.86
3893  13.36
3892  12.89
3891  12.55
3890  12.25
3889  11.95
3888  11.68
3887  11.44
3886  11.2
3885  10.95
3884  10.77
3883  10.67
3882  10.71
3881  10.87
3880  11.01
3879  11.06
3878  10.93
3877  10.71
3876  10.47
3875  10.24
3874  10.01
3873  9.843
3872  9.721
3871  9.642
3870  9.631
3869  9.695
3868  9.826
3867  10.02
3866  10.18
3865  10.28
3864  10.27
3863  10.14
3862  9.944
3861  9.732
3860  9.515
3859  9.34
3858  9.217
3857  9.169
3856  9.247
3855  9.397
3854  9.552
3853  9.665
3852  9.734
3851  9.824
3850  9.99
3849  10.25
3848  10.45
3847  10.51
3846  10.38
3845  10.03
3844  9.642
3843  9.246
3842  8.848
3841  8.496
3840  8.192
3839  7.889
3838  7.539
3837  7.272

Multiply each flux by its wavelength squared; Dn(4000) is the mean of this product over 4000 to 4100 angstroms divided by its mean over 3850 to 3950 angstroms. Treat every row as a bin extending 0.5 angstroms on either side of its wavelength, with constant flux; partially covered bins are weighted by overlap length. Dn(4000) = 2.1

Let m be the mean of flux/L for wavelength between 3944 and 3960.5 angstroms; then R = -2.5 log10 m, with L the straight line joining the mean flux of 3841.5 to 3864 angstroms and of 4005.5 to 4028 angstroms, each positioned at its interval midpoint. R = 0.23 mag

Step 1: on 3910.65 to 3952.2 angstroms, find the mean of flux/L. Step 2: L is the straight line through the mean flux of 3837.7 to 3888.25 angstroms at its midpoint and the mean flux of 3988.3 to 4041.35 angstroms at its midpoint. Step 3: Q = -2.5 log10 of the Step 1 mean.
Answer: 0.292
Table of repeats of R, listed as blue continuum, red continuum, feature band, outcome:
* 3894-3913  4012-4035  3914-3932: 0.290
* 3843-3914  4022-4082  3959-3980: 0.491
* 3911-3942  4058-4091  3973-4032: -0.246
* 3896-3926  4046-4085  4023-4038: -0.153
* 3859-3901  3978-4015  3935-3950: 0.467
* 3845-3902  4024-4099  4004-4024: -0.208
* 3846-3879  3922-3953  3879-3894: -0.144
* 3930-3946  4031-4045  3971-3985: -0.037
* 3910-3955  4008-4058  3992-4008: -0.140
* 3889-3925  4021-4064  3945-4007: 0.156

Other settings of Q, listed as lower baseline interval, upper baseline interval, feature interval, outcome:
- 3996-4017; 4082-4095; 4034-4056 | 0.047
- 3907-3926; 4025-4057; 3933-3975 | 0.458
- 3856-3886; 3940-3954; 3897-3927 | -0.226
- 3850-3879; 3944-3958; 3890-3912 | -0.203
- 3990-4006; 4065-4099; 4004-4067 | -0.019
